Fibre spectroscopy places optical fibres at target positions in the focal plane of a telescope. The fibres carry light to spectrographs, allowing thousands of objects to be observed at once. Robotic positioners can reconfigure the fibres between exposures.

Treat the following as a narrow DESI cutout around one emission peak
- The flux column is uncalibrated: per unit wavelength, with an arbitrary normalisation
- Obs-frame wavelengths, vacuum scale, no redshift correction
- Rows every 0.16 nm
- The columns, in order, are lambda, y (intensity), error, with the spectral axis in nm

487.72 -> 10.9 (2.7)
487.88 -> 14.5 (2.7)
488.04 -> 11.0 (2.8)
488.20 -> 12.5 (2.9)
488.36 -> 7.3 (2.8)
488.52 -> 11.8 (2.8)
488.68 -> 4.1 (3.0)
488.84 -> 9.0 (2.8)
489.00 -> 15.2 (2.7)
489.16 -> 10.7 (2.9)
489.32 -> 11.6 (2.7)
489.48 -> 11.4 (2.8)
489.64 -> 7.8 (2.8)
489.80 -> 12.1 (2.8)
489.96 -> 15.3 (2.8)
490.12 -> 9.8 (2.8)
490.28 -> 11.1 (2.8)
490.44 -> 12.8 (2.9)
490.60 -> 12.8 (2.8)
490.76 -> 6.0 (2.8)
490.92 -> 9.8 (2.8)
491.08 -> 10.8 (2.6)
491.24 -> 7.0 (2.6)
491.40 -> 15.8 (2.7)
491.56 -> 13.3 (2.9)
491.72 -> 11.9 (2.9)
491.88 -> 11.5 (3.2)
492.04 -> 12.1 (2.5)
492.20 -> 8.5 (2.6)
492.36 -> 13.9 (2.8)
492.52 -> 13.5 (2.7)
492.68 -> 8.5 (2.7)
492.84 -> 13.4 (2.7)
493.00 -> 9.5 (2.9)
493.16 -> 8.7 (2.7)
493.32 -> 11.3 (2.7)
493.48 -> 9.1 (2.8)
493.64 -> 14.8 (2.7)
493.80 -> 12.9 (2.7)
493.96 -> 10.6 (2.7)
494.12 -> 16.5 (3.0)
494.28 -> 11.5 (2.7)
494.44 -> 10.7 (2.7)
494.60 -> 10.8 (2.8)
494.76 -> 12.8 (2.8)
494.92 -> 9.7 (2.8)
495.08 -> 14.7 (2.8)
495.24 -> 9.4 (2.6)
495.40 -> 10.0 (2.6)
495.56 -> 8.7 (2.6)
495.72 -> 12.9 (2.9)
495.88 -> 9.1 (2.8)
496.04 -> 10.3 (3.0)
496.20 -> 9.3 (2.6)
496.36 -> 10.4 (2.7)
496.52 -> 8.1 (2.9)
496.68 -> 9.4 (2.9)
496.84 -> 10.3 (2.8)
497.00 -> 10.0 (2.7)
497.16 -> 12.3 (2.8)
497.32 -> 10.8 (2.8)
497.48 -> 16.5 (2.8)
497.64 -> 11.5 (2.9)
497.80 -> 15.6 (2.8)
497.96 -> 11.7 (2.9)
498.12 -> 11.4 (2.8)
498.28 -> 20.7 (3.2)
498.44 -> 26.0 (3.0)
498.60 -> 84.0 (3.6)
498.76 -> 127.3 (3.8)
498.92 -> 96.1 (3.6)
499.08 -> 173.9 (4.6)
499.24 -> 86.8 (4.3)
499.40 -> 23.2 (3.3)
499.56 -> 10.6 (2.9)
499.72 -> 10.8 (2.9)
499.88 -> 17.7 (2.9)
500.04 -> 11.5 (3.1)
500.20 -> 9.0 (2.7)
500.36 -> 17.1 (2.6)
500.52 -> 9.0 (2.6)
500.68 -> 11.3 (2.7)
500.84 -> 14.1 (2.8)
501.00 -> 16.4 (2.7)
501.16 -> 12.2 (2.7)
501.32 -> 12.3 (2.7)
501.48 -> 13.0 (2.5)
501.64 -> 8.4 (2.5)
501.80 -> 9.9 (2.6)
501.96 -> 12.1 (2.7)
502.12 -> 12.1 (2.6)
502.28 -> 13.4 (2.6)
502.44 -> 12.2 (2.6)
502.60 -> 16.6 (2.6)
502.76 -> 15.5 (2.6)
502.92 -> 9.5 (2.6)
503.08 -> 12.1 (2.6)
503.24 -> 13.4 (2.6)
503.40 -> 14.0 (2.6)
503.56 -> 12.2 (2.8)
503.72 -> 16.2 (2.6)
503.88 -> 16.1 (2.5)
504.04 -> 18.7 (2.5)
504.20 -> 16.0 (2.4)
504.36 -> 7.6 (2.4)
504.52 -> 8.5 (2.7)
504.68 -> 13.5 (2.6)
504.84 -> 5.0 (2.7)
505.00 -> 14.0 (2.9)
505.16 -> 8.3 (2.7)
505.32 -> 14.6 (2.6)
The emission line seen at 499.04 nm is [O II] 3727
